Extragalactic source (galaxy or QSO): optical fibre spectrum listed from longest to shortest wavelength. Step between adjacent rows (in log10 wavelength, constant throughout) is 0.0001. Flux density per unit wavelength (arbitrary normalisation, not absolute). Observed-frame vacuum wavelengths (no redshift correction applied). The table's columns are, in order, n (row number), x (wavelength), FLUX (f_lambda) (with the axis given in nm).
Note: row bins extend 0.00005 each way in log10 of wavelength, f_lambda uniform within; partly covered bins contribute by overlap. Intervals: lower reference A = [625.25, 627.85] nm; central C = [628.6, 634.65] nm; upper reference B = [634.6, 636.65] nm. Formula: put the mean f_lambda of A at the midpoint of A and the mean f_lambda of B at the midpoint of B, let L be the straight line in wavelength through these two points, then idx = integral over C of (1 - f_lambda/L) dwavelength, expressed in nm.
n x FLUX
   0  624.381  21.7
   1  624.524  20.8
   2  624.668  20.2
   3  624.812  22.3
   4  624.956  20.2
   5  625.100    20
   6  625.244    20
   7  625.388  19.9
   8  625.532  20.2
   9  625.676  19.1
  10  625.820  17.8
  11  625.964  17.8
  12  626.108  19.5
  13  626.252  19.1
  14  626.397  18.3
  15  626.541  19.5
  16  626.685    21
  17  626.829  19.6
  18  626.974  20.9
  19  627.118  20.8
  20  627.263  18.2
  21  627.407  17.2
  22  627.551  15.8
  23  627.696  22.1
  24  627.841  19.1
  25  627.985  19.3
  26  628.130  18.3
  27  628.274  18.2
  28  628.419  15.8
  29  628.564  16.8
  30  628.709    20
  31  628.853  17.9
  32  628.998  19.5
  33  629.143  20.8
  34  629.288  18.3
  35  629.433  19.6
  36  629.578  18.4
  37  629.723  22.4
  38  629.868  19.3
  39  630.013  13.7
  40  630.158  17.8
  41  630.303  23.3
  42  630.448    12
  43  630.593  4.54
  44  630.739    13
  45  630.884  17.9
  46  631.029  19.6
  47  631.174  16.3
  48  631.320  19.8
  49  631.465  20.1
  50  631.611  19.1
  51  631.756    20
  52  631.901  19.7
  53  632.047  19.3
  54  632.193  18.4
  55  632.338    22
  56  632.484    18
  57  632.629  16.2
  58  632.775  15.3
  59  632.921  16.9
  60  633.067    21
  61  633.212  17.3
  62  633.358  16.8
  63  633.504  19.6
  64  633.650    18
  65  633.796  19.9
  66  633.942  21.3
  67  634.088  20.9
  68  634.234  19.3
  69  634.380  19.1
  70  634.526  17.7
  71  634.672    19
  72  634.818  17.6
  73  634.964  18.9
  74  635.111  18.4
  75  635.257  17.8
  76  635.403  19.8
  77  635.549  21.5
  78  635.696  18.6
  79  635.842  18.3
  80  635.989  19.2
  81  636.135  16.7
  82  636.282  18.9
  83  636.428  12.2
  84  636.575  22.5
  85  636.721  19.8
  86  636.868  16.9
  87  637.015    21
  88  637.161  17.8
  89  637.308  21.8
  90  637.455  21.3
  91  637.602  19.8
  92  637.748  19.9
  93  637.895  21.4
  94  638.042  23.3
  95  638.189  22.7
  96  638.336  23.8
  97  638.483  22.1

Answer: 0.176 nm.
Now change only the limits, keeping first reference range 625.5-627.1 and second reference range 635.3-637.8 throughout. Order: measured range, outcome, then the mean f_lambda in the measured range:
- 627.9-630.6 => 0.18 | 18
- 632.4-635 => 0.10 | 18.5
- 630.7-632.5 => 0.04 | 18.8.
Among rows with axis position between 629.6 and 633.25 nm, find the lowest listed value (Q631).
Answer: 4.54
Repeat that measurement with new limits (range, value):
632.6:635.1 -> 15.3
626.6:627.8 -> 15.8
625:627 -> 17.8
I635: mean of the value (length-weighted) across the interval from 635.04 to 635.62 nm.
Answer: 19.4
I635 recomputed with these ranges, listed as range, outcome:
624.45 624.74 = 20.5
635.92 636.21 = 17.9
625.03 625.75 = 19.8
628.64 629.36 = 19.3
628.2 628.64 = 17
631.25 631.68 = 19.7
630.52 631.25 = 14.3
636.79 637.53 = 19.7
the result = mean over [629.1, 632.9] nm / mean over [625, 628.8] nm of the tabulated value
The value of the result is 0.94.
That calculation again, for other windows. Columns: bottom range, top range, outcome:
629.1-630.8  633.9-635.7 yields 1.14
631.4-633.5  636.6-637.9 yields 1.07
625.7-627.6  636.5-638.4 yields 1.10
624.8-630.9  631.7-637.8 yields 1.02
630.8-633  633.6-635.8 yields 1.03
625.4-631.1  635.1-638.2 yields 1.07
